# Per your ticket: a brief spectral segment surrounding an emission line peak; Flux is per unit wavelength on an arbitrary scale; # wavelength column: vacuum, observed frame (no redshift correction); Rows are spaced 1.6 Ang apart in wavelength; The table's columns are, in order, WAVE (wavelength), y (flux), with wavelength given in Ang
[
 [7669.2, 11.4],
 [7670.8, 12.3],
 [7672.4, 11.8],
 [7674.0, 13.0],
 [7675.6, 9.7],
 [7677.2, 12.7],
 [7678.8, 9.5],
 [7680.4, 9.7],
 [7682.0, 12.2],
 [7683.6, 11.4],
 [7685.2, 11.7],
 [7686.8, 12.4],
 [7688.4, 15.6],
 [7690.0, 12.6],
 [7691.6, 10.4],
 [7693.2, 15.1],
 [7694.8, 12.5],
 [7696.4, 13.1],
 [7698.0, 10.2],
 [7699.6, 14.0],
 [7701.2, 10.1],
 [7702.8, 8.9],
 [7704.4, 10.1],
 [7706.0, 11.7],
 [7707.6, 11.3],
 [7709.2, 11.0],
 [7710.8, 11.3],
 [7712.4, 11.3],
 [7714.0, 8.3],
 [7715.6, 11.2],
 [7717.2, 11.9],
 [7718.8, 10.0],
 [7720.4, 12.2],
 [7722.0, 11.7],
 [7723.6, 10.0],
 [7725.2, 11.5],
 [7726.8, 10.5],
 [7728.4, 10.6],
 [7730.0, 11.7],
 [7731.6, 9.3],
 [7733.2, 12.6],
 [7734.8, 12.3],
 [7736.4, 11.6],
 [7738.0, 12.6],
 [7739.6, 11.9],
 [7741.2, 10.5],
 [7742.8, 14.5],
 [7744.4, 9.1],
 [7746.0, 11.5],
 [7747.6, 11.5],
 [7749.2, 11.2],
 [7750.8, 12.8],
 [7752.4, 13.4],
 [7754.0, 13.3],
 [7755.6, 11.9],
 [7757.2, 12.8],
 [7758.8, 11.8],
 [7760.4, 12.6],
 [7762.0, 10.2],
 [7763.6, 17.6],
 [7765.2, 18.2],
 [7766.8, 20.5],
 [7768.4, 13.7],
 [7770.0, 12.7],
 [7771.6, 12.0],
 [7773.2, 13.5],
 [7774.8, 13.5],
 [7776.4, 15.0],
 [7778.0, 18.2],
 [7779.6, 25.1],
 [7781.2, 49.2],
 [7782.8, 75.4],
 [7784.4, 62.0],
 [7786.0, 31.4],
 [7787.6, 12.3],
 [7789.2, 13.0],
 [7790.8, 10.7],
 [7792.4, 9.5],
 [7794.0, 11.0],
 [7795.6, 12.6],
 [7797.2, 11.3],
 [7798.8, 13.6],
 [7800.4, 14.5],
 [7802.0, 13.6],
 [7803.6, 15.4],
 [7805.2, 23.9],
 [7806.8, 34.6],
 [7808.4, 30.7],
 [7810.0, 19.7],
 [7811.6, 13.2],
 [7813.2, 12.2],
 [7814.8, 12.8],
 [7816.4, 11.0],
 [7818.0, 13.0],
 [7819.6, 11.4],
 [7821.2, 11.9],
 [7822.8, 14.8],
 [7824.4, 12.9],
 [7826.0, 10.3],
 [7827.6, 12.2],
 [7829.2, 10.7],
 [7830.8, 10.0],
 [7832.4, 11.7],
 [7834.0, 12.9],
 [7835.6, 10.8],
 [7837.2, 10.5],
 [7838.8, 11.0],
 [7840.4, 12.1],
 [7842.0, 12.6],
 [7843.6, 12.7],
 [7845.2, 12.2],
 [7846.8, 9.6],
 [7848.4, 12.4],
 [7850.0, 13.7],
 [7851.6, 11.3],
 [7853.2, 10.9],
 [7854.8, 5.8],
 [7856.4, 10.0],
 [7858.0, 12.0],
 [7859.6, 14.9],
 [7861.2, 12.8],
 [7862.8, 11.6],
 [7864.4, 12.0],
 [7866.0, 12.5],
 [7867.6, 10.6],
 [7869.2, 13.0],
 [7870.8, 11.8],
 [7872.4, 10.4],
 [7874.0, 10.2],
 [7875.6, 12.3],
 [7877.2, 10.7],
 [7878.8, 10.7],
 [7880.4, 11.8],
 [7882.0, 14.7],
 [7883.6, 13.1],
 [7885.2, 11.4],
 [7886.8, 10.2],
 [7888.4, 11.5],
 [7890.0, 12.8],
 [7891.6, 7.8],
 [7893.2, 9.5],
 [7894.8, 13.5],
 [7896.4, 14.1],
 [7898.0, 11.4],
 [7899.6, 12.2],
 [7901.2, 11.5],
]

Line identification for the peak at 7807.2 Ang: [N II]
